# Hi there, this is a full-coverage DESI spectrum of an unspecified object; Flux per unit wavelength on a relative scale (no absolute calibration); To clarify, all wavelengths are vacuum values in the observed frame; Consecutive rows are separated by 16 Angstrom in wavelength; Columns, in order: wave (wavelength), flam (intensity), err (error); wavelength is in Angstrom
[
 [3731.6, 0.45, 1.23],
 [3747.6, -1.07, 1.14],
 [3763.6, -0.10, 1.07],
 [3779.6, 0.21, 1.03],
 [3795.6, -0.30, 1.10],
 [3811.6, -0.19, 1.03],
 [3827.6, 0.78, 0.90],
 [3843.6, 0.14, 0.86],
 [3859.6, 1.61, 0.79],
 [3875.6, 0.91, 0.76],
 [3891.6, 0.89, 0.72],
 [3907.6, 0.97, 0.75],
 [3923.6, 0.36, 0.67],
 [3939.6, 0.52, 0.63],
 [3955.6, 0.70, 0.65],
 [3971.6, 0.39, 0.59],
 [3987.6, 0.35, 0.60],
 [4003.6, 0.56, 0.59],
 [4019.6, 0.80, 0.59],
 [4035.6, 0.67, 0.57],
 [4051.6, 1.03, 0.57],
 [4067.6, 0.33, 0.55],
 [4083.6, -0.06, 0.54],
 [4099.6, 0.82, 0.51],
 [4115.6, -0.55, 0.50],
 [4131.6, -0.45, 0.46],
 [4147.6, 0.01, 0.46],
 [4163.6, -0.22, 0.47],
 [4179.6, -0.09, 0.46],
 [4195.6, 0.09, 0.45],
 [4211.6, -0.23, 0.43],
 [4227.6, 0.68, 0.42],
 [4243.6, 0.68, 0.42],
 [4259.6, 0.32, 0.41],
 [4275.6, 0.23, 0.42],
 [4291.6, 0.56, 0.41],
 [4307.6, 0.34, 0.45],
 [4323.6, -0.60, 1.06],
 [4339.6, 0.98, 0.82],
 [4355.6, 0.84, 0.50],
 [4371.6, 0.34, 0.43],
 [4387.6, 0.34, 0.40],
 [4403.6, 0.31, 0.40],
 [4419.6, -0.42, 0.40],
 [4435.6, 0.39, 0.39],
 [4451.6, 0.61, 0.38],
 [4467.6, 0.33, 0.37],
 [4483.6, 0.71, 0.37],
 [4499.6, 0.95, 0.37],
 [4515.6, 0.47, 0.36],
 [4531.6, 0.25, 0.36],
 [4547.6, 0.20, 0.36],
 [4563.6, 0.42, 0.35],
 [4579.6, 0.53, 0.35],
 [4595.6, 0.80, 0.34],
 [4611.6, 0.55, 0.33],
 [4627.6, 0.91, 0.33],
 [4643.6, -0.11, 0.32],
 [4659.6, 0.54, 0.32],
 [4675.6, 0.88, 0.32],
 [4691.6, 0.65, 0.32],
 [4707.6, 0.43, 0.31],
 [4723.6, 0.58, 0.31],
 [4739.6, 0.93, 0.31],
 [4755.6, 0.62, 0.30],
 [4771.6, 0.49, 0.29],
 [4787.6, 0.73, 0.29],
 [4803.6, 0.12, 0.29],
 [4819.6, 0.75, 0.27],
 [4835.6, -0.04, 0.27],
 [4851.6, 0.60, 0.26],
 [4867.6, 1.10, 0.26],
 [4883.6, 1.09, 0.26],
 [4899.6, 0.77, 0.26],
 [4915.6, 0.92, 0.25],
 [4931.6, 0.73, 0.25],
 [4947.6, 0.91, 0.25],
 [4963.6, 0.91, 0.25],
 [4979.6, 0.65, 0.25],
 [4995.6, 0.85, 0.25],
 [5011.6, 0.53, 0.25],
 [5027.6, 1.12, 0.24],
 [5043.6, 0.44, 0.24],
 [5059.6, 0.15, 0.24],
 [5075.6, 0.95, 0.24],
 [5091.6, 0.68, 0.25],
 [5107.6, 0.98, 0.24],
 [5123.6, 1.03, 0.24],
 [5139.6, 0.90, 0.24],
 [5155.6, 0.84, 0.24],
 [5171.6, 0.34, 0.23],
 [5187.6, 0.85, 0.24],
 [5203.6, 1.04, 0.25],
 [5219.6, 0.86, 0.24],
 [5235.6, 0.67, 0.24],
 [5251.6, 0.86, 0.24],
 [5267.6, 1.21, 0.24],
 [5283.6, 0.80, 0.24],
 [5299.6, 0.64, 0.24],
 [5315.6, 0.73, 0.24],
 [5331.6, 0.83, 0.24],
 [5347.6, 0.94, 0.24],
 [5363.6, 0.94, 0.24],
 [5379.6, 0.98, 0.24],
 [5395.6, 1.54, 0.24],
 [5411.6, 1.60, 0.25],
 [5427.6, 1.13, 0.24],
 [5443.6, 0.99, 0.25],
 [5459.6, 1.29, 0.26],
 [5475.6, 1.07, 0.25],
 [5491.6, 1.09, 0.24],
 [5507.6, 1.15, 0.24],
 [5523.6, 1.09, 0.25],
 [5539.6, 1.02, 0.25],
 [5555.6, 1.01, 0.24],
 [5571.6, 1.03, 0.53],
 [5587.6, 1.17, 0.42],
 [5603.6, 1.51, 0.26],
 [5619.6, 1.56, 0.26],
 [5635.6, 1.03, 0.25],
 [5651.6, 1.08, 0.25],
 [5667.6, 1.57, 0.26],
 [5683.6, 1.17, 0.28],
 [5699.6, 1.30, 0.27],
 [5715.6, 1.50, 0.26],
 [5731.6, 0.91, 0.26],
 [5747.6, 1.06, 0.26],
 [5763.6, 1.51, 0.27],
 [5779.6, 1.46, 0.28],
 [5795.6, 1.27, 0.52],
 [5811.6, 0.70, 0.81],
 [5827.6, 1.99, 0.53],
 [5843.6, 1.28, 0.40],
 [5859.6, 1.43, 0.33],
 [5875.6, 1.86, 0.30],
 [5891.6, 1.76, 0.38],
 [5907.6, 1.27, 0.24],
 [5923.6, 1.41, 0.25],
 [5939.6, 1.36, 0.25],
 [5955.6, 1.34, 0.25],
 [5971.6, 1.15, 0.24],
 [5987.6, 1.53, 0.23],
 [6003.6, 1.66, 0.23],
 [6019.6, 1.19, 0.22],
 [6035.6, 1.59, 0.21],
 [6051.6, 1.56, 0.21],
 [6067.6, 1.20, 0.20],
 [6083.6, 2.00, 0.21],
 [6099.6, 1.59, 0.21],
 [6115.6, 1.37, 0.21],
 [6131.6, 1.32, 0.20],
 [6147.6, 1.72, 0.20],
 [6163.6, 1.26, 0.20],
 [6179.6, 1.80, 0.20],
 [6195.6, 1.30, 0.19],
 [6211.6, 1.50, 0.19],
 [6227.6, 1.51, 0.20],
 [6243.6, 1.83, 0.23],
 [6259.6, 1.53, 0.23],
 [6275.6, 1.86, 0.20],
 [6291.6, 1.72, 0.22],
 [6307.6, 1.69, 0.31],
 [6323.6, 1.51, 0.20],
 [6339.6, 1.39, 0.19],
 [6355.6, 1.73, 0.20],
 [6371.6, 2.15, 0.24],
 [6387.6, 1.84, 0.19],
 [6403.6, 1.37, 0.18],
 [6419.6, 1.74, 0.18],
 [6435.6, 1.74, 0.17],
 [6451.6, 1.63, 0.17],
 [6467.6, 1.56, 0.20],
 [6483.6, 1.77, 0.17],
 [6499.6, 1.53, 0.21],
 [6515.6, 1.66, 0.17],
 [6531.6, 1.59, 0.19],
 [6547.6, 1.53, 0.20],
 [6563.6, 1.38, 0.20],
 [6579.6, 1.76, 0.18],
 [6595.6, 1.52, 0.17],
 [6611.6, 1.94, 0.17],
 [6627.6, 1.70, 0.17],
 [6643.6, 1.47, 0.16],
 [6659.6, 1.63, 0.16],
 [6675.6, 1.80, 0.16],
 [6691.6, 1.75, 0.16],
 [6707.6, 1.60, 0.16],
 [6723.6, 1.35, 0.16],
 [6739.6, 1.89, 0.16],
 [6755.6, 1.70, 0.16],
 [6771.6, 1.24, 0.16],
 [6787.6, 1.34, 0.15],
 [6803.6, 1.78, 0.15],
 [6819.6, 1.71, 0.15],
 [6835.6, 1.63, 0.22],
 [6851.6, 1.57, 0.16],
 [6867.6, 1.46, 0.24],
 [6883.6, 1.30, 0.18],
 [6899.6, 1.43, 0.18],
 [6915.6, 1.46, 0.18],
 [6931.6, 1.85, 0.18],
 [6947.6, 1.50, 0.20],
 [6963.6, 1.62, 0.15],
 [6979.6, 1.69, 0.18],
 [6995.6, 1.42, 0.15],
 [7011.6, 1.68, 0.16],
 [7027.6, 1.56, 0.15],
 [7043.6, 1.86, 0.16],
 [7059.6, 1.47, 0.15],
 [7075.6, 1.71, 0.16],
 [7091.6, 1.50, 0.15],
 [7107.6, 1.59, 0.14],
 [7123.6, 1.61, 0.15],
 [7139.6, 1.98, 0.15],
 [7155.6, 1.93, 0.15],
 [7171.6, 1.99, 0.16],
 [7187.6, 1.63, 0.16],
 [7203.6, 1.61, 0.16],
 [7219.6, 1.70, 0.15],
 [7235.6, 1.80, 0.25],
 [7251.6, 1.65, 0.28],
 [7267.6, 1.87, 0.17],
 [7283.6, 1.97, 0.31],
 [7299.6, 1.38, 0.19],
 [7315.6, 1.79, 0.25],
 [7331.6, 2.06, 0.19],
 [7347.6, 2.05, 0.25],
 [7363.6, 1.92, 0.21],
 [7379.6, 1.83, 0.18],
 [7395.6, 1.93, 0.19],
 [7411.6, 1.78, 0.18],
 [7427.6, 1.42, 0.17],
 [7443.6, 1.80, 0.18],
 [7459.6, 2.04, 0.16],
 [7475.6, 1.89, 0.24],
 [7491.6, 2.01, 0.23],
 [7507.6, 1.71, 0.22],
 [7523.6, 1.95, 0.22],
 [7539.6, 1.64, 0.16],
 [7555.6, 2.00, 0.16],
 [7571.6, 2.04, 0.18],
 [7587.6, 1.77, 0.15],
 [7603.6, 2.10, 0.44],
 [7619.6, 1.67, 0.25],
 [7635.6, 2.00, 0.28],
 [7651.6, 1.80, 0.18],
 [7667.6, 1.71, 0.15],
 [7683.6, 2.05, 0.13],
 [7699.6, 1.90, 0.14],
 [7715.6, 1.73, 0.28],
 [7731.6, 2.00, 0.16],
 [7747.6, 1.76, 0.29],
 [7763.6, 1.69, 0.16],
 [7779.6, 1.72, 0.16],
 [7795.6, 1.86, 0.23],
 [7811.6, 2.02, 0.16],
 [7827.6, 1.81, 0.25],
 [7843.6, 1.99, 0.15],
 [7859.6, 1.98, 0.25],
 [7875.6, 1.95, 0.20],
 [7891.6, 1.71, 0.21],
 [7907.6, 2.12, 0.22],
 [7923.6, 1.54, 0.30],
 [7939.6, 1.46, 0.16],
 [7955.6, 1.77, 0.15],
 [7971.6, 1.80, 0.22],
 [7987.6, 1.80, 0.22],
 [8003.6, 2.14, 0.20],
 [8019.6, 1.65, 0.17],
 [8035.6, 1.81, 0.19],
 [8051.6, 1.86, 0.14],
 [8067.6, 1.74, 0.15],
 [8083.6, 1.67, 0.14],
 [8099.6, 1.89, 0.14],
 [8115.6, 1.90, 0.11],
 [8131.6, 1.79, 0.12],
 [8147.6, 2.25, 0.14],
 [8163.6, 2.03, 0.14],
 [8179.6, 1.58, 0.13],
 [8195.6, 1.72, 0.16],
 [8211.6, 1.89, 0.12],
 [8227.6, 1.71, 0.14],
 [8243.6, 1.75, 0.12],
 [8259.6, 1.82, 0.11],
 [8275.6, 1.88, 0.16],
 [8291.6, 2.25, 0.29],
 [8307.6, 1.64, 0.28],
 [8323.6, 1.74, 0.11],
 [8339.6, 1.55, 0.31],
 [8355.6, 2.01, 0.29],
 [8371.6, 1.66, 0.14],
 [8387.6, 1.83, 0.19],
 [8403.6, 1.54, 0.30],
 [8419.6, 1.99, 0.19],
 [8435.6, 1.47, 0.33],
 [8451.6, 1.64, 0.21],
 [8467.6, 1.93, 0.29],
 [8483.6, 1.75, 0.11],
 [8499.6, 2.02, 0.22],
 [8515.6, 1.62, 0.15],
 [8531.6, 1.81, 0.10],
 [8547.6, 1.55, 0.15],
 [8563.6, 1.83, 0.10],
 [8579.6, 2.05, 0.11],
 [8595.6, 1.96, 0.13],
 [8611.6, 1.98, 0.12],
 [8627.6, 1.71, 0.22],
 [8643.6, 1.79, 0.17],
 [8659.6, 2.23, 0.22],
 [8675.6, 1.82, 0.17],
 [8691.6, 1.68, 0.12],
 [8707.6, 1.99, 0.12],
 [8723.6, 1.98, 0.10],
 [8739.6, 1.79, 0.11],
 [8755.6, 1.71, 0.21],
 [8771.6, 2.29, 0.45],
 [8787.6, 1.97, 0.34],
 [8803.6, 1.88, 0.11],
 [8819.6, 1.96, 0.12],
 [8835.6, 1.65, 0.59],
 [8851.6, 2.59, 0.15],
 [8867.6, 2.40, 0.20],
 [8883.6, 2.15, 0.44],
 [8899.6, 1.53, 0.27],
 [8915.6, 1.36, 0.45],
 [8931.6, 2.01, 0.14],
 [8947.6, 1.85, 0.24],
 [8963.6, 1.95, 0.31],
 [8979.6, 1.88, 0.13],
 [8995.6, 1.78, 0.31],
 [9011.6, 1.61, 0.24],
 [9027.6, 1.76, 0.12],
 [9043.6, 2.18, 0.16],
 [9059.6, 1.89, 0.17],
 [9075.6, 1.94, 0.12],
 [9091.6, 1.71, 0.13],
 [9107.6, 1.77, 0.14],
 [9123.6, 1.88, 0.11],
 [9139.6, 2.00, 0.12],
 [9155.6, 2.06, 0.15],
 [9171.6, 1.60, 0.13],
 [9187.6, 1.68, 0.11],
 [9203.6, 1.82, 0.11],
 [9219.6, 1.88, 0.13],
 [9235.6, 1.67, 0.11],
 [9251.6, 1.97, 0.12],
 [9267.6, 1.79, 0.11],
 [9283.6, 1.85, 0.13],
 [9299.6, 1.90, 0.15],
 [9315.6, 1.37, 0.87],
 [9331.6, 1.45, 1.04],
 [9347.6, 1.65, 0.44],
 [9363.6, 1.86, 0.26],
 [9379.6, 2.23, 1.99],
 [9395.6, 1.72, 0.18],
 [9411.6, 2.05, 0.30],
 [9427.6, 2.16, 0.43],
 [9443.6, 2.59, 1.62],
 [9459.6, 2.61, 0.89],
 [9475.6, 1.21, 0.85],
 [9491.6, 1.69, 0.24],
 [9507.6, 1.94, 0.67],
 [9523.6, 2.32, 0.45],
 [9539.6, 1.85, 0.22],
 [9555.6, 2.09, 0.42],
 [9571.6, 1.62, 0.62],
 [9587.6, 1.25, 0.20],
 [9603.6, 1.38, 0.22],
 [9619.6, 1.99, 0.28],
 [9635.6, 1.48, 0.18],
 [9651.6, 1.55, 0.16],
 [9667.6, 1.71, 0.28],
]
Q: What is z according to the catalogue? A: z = 0.348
